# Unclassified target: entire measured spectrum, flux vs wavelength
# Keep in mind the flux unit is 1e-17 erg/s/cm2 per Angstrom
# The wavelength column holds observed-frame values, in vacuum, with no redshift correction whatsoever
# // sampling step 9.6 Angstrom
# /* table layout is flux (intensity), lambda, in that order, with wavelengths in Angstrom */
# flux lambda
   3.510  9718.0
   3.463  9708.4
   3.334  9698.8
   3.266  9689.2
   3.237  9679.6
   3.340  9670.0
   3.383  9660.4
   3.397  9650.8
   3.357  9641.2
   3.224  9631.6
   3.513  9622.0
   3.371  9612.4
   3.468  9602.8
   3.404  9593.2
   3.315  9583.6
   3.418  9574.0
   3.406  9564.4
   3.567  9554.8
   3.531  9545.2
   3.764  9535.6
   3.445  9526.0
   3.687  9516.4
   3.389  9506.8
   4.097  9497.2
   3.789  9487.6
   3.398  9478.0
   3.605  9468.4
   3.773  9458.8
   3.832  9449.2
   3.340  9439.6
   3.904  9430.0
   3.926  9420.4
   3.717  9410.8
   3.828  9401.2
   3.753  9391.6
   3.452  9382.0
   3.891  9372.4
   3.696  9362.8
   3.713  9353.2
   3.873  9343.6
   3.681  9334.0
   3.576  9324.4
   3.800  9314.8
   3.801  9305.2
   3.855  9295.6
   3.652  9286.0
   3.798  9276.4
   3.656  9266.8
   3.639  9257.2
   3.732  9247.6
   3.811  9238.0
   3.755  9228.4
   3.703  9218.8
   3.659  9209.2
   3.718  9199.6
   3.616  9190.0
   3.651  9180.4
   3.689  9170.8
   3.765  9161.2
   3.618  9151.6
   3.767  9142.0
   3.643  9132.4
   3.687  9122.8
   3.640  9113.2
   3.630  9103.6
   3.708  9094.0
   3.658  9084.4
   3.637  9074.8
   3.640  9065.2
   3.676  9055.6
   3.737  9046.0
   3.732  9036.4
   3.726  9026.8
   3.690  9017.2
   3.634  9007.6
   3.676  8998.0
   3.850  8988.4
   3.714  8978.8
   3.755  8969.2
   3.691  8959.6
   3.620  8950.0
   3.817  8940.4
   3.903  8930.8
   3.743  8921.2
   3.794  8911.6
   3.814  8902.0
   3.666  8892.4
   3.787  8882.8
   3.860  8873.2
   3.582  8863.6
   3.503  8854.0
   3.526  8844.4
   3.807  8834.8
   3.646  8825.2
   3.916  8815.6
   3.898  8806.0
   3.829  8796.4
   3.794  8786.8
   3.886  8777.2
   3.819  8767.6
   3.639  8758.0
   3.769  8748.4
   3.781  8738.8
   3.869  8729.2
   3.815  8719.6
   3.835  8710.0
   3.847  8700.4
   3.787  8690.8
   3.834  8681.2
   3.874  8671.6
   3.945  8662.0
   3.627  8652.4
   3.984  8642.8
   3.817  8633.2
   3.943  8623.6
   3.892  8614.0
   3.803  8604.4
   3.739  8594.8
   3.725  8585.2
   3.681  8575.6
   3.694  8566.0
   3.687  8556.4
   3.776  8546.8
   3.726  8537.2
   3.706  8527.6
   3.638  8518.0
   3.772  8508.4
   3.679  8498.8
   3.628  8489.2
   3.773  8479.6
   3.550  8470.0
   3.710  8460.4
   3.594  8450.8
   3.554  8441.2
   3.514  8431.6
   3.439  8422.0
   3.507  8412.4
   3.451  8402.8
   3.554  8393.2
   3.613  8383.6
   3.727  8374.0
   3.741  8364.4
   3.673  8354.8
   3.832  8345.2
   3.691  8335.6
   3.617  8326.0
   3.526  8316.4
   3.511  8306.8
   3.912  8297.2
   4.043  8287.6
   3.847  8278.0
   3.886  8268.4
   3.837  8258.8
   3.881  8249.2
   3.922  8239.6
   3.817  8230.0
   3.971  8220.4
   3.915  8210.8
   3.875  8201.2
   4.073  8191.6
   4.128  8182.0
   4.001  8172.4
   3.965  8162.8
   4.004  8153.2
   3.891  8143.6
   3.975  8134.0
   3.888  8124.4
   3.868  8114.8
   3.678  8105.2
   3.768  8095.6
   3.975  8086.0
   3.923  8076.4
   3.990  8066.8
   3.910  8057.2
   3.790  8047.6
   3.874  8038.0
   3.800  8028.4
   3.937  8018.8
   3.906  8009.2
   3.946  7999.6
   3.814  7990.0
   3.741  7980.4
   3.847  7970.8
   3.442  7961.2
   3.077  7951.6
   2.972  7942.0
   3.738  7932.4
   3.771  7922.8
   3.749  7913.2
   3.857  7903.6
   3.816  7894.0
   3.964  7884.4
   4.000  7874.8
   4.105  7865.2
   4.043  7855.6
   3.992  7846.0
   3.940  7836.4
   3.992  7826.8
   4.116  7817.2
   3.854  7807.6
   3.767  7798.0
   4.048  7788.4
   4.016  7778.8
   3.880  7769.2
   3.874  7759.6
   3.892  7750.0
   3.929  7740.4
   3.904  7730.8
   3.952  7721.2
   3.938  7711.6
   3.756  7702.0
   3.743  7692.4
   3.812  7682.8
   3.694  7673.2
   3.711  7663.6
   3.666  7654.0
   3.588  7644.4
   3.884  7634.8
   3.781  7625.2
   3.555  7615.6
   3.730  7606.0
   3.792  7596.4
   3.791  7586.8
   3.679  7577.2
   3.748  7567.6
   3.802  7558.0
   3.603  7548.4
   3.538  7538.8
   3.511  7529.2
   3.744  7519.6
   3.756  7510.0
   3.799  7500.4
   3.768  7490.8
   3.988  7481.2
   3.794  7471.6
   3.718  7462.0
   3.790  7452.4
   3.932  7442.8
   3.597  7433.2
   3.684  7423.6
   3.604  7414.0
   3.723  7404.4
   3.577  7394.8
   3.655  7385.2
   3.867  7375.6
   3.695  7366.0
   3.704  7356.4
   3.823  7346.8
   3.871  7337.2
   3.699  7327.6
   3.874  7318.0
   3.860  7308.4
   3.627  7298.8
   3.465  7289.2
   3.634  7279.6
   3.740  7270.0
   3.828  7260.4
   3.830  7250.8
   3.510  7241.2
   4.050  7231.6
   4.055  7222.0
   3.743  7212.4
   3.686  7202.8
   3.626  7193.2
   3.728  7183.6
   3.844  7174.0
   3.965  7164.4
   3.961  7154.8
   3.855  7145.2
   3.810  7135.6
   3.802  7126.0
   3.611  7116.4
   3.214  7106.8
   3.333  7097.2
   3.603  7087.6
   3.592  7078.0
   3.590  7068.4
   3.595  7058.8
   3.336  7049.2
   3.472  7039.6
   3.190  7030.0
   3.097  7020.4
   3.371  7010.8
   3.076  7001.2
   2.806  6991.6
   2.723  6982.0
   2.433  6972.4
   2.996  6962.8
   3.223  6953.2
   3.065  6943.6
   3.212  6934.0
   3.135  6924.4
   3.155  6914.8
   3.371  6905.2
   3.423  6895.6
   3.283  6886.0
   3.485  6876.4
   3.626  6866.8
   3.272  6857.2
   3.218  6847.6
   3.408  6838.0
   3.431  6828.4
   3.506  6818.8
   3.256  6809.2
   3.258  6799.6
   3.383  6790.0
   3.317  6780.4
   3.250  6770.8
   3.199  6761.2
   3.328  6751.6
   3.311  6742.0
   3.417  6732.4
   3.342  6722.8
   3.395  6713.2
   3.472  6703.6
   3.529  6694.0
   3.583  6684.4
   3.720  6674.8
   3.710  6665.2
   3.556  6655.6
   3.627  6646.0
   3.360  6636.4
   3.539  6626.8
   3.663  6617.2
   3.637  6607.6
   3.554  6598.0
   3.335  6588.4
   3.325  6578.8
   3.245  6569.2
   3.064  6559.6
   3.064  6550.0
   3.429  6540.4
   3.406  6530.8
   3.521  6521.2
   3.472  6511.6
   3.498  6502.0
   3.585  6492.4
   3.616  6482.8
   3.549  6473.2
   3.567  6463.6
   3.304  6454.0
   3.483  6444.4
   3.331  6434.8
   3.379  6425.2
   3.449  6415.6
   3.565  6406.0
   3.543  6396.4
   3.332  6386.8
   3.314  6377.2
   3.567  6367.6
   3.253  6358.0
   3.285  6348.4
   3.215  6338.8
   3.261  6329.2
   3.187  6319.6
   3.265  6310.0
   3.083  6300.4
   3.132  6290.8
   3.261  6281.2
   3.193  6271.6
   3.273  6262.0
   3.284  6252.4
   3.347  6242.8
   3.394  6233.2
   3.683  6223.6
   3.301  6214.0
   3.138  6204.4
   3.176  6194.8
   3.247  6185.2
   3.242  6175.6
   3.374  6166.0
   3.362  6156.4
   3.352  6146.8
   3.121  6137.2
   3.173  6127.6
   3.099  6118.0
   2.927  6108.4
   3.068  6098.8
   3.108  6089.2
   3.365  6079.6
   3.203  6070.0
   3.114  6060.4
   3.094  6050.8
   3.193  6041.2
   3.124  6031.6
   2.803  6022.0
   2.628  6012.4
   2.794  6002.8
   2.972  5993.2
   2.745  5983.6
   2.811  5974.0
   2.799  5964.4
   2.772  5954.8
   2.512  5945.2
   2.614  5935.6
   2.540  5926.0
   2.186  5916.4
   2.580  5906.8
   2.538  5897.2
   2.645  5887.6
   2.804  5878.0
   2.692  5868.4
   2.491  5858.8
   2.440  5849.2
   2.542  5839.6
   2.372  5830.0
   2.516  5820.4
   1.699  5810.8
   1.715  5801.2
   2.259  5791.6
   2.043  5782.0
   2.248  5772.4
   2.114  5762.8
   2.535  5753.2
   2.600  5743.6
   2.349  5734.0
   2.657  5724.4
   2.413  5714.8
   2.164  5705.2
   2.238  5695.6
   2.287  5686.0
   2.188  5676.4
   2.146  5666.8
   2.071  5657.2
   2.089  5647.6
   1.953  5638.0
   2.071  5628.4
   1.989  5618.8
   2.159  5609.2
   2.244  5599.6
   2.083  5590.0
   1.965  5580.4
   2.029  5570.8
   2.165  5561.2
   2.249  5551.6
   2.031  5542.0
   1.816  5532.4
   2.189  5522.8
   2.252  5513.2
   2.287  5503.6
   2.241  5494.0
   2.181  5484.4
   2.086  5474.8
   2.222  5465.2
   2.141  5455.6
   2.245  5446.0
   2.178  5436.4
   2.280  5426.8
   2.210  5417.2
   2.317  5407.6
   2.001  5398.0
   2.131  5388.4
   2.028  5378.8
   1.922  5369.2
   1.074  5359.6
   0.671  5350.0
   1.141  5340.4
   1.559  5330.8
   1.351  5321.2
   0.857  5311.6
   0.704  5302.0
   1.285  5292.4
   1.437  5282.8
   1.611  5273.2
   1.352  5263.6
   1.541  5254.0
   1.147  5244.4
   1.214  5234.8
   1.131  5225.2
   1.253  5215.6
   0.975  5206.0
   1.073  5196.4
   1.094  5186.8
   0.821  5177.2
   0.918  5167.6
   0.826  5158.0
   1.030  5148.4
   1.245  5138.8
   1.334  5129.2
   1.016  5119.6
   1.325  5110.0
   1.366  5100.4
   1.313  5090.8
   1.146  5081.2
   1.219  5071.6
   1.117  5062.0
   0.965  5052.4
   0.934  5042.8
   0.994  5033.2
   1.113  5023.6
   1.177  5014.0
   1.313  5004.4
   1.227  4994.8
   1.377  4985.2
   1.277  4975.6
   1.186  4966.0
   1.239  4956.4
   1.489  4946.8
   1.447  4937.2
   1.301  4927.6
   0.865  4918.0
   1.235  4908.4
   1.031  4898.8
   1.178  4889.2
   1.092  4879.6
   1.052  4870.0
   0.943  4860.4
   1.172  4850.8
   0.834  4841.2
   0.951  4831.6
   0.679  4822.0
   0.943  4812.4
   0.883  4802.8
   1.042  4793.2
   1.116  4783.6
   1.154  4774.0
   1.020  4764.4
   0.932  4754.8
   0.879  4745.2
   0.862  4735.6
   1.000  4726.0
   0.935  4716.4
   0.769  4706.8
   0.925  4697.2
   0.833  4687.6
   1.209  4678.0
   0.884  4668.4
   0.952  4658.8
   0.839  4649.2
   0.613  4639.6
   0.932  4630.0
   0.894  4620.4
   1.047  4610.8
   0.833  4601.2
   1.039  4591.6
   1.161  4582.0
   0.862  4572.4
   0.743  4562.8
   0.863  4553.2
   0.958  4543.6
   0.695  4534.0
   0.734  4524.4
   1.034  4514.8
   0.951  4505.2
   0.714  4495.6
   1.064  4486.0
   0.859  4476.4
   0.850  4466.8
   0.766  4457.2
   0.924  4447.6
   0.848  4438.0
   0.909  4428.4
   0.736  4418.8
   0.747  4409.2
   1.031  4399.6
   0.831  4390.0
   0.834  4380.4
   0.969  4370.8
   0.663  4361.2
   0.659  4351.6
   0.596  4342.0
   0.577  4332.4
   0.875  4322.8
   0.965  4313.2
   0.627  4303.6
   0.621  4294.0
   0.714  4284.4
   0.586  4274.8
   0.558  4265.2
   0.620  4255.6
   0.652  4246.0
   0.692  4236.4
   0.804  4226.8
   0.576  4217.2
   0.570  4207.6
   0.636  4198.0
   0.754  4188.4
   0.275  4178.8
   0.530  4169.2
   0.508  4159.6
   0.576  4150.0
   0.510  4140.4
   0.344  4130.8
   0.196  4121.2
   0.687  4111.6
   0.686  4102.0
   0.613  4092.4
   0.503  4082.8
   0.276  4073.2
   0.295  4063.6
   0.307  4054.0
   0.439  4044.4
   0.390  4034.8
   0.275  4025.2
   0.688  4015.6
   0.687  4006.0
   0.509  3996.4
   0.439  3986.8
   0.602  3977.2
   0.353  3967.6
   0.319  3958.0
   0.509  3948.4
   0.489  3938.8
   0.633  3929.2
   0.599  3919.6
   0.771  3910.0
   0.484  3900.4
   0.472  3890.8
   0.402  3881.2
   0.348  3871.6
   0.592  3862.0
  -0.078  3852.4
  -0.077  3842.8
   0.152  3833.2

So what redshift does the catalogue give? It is 0.348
